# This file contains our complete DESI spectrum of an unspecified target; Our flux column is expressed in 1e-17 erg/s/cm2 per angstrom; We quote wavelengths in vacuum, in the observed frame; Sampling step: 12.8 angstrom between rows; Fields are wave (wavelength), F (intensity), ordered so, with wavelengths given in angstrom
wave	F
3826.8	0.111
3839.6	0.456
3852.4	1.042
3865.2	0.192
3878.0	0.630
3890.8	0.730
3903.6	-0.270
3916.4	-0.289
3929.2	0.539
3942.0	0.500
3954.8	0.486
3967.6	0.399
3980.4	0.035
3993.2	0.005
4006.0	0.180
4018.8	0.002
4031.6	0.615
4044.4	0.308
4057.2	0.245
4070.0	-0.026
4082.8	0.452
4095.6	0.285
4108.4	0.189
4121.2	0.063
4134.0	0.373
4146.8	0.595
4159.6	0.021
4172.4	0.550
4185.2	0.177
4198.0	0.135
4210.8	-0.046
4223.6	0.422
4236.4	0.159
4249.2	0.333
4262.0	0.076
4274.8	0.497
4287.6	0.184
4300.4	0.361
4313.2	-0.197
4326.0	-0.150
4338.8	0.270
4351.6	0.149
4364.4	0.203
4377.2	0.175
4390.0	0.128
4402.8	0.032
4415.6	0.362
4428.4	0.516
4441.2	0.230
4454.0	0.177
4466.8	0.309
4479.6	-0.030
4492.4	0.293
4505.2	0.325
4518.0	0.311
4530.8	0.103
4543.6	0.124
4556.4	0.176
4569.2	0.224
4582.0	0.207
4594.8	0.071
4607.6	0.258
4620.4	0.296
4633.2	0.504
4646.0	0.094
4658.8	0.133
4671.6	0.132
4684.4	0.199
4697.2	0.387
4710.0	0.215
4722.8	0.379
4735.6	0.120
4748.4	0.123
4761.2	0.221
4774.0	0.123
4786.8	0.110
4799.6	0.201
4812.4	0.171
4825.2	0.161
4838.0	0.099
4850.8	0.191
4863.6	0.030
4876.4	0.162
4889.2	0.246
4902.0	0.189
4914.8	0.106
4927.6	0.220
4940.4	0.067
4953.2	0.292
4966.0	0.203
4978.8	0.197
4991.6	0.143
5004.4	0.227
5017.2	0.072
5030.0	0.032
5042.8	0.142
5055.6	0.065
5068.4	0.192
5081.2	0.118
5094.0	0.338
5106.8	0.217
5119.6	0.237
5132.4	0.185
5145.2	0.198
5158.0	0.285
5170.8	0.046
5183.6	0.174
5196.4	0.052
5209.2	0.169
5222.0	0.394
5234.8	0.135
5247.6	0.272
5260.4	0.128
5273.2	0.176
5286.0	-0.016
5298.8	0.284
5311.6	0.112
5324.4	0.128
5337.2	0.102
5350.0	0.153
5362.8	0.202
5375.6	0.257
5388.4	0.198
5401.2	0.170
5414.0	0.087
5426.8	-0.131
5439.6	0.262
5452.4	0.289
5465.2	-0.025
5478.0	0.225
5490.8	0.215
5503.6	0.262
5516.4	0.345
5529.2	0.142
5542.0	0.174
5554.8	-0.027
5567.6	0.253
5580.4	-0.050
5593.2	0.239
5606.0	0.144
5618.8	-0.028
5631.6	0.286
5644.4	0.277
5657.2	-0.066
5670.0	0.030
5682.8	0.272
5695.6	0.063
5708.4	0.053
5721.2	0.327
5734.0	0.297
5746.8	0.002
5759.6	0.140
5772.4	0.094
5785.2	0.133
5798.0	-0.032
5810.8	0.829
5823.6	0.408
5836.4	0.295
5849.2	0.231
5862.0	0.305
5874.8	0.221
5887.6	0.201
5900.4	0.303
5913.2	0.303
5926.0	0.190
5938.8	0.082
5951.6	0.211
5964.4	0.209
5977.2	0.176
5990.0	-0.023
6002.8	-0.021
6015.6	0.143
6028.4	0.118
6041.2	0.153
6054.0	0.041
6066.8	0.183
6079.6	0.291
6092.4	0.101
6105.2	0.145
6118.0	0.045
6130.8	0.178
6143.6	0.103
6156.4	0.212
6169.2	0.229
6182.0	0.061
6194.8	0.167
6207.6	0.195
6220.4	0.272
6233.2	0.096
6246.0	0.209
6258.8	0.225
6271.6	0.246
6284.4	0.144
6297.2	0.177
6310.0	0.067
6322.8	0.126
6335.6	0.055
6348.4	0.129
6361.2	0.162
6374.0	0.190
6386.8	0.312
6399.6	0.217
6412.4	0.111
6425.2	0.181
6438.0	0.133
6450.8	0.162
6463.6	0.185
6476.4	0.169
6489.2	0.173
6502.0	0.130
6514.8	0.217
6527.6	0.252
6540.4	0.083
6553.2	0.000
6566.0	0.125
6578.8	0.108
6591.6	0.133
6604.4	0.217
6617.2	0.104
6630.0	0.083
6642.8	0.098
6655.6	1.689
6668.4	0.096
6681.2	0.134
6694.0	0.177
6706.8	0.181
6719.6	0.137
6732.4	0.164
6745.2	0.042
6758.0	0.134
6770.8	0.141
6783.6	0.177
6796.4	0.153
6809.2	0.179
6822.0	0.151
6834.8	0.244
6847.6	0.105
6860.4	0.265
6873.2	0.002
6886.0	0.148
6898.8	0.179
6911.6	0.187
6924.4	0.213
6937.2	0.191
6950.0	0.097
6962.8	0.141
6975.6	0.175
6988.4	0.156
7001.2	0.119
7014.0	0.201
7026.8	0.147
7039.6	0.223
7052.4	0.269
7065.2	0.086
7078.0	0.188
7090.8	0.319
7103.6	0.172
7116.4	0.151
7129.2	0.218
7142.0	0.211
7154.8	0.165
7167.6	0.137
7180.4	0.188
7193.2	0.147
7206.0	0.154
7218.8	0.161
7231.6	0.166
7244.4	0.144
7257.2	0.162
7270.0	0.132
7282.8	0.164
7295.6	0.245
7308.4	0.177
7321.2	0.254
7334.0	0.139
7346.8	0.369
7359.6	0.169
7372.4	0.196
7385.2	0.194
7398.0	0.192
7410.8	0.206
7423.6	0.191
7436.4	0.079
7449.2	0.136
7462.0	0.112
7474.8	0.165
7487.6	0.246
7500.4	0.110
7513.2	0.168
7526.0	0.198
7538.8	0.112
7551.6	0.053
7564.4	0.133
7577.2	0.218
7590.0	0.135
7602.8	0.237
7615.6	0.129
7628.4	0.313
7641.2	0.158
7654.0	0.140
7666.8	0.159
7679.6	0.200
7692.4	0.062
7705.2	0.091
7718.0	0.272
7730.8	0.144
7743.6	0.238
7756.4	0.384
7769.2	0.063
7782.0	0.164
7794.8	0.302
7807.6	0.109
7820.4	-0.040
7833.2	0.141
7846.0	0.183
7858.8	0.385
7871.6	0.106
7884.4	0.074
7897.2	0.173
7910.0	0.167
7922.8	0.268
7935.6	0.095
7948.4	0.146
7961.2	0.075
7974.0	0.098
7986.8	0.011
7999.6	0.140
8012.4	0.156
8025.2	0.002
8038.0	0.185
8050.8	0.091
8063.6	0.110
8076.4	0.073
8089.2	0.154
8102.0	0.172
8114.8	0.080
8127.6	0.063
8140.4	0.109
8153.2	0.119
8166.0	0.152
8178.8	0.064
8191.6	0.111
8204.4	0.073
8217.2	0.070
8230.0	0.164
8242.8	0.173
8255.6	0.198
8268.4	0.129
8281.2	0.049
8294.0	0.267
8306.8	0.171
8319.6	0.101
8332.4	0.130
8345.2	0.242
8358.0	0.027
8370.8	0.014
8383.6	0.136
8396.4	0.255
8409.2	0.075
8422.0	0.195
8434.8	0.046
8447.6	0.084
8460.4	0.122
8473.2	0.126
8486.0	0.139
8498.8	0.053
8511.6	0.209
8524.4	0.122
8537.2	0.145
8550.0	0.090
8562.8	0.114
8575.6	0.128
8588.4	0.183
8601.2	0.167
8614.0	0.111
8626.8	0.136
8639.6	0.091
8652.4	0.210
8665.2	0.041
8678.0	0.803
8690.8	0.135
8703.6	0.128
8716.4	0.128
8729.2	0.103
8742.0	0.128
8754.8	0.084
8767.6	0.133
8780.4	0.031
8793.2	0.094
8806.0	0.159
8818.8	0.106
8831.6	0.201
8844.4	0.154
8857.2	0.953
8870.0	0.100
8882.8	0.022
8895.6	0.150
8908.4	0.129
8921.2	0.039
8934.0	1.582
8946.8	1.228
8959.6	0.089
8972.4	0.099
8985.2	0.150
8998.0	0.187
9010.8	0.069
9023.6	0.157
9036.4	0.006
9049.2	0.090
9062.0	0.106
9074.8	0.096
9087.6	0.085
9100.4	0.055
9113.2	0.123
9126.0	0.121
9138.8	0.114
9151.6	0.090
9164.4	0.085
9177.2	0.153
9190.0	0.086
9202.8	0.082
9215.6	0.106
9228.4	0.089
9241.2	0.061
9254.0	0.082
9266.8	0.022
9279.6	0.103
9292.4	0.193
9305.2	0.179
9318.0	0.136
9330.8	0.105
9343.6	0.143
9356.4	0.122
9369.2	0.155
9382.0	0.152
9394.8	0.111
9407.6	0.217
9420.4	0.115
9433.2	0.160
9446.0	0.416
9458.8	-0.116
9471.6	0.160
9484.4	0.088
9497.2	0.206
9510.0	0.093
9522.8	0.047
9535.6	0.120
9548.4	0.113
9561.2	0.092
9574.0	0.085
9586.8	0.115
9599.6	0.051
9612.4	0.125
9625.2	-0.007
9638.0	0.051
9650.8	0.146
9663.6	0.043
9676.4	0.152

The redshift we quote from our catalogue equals 0.79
